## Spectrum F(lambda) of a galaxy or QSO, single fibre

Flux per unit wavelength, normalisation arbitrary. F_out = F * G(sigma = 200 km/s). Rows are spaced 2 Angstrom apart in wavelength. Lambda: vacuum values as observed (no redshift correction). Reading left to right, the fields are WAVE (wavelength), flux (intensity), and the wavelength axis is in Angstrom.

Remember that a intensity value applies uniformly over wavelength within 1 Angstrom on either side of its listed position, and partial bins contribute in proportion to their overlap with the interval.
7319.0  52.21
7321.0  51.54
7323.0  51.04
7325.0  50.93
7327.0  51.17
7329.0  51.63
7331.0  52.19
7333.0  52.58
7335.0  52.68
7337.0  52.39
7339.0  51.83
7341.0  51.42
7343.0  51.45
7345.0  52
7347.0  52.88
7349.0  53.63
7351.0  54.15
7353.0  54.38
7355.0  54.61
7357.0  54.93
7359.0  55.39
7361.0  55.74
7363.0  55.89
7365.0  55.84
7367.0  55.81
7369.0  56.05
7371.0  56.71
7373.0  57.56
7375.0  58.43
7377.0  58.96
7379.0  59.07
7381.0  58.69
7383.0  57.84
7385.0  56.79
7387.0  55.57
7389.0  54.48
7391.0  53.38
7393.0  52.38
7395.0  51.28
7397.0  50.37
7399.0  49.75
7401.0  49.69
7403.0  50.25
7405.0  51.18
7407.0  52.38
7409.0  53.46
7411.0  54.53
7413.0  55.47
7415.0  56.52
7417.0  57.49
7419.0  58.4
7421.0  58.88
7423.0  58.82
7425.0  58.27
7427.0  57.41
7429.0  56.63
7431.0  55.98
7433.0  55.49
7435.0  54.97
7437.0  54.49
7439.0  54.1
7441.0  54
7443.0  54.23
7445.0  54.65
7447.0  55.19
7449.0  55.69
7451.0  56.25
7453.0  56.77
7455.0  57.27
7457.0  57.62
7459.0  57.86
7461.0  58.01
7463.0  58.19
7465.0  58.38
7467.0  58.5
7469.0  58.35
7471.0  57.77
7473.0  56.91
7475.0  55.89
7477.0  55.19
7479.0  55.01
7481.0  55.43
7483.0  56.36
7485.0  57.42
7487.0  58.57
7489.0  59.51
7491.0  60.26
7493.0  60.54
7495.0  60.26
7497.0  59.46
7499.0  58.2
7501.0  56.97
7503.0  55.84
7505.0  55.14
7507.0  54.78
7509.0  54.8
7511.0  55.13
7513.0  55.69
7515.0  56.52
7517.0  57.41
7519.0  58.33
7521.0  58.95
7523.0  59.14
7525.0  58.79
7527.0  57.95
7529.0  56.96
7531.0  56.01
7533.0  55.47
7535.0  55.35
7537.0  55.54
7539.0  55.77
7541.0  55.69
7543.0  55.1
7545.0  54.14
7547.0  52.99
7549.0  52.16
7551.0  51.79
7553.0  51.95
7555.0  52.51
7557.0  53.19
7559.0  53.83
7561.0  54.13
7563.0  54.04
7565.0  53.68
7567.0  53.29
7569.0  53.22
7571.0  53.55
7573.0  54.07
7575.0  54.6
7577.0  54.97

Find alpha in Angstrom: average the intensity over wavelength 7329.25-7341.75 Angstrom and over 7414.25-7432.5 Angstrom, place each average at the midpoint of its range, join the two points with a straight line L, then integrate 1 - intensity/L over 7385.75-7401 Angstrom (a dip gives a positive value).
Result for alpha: 0.9 Angstrom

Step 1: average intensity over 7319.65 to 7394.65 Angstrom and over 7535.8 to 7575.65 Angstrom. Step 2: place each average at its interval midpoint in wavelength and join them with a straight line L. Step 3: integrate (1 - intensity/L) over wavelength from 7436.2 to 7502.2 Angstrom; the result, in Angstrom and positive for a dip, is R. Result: -3.7 Angstrom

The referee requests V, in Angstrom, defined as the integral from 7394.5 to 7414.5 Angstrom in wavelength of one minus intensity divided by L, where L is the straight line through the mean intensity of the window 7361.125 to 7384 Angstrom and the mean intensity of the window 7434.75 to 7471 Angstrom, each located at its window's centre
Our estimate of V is 1.7 Angstrom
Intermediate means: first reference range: 57.3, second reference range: 56.4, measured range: 52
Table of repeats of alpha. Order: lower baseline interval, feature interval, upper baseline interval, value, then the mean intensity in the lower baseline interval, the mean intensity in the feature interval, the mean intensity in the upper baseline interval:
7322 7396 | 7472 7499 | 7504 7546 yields -0.93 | 54.4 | 57.8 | 56.3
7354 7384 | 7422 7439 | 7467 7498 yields 0.29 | 56.8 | 56.4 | 57.8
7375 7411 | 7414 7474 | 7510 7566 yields -2.55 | 54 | 56.8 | 55.3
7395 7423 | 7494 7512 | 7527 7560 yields -0.84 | 53.8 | 56.7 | 54.4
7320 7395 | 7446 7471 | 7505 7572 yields -1.19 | 54.3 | 57.4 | 55.1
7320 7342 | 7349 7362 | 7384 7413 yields -0.67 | 51.8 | 54.8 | 52.6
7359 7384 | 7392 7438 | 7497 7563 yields 1.76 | 57.1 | 54.5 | 55.5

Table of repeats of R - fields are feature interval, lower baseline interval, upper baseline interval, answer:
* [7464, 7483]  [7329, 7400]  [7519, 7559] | -0.6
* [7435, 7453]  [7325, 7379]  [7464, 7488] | 0.4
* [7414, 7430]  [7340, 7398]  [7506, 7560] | -0.8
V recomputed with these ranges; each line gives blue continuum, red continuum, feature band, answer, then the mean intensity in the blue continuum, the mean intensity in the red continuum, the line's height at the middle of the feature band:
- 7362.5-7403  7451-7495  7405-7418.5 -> 0.3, 55.1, 57.6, 55.9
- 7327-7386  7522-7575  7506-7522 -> -0.5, 54.8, 54.6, 54.7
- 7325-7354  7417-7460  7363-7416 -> -0.3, 52.4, 56.4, 54.4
